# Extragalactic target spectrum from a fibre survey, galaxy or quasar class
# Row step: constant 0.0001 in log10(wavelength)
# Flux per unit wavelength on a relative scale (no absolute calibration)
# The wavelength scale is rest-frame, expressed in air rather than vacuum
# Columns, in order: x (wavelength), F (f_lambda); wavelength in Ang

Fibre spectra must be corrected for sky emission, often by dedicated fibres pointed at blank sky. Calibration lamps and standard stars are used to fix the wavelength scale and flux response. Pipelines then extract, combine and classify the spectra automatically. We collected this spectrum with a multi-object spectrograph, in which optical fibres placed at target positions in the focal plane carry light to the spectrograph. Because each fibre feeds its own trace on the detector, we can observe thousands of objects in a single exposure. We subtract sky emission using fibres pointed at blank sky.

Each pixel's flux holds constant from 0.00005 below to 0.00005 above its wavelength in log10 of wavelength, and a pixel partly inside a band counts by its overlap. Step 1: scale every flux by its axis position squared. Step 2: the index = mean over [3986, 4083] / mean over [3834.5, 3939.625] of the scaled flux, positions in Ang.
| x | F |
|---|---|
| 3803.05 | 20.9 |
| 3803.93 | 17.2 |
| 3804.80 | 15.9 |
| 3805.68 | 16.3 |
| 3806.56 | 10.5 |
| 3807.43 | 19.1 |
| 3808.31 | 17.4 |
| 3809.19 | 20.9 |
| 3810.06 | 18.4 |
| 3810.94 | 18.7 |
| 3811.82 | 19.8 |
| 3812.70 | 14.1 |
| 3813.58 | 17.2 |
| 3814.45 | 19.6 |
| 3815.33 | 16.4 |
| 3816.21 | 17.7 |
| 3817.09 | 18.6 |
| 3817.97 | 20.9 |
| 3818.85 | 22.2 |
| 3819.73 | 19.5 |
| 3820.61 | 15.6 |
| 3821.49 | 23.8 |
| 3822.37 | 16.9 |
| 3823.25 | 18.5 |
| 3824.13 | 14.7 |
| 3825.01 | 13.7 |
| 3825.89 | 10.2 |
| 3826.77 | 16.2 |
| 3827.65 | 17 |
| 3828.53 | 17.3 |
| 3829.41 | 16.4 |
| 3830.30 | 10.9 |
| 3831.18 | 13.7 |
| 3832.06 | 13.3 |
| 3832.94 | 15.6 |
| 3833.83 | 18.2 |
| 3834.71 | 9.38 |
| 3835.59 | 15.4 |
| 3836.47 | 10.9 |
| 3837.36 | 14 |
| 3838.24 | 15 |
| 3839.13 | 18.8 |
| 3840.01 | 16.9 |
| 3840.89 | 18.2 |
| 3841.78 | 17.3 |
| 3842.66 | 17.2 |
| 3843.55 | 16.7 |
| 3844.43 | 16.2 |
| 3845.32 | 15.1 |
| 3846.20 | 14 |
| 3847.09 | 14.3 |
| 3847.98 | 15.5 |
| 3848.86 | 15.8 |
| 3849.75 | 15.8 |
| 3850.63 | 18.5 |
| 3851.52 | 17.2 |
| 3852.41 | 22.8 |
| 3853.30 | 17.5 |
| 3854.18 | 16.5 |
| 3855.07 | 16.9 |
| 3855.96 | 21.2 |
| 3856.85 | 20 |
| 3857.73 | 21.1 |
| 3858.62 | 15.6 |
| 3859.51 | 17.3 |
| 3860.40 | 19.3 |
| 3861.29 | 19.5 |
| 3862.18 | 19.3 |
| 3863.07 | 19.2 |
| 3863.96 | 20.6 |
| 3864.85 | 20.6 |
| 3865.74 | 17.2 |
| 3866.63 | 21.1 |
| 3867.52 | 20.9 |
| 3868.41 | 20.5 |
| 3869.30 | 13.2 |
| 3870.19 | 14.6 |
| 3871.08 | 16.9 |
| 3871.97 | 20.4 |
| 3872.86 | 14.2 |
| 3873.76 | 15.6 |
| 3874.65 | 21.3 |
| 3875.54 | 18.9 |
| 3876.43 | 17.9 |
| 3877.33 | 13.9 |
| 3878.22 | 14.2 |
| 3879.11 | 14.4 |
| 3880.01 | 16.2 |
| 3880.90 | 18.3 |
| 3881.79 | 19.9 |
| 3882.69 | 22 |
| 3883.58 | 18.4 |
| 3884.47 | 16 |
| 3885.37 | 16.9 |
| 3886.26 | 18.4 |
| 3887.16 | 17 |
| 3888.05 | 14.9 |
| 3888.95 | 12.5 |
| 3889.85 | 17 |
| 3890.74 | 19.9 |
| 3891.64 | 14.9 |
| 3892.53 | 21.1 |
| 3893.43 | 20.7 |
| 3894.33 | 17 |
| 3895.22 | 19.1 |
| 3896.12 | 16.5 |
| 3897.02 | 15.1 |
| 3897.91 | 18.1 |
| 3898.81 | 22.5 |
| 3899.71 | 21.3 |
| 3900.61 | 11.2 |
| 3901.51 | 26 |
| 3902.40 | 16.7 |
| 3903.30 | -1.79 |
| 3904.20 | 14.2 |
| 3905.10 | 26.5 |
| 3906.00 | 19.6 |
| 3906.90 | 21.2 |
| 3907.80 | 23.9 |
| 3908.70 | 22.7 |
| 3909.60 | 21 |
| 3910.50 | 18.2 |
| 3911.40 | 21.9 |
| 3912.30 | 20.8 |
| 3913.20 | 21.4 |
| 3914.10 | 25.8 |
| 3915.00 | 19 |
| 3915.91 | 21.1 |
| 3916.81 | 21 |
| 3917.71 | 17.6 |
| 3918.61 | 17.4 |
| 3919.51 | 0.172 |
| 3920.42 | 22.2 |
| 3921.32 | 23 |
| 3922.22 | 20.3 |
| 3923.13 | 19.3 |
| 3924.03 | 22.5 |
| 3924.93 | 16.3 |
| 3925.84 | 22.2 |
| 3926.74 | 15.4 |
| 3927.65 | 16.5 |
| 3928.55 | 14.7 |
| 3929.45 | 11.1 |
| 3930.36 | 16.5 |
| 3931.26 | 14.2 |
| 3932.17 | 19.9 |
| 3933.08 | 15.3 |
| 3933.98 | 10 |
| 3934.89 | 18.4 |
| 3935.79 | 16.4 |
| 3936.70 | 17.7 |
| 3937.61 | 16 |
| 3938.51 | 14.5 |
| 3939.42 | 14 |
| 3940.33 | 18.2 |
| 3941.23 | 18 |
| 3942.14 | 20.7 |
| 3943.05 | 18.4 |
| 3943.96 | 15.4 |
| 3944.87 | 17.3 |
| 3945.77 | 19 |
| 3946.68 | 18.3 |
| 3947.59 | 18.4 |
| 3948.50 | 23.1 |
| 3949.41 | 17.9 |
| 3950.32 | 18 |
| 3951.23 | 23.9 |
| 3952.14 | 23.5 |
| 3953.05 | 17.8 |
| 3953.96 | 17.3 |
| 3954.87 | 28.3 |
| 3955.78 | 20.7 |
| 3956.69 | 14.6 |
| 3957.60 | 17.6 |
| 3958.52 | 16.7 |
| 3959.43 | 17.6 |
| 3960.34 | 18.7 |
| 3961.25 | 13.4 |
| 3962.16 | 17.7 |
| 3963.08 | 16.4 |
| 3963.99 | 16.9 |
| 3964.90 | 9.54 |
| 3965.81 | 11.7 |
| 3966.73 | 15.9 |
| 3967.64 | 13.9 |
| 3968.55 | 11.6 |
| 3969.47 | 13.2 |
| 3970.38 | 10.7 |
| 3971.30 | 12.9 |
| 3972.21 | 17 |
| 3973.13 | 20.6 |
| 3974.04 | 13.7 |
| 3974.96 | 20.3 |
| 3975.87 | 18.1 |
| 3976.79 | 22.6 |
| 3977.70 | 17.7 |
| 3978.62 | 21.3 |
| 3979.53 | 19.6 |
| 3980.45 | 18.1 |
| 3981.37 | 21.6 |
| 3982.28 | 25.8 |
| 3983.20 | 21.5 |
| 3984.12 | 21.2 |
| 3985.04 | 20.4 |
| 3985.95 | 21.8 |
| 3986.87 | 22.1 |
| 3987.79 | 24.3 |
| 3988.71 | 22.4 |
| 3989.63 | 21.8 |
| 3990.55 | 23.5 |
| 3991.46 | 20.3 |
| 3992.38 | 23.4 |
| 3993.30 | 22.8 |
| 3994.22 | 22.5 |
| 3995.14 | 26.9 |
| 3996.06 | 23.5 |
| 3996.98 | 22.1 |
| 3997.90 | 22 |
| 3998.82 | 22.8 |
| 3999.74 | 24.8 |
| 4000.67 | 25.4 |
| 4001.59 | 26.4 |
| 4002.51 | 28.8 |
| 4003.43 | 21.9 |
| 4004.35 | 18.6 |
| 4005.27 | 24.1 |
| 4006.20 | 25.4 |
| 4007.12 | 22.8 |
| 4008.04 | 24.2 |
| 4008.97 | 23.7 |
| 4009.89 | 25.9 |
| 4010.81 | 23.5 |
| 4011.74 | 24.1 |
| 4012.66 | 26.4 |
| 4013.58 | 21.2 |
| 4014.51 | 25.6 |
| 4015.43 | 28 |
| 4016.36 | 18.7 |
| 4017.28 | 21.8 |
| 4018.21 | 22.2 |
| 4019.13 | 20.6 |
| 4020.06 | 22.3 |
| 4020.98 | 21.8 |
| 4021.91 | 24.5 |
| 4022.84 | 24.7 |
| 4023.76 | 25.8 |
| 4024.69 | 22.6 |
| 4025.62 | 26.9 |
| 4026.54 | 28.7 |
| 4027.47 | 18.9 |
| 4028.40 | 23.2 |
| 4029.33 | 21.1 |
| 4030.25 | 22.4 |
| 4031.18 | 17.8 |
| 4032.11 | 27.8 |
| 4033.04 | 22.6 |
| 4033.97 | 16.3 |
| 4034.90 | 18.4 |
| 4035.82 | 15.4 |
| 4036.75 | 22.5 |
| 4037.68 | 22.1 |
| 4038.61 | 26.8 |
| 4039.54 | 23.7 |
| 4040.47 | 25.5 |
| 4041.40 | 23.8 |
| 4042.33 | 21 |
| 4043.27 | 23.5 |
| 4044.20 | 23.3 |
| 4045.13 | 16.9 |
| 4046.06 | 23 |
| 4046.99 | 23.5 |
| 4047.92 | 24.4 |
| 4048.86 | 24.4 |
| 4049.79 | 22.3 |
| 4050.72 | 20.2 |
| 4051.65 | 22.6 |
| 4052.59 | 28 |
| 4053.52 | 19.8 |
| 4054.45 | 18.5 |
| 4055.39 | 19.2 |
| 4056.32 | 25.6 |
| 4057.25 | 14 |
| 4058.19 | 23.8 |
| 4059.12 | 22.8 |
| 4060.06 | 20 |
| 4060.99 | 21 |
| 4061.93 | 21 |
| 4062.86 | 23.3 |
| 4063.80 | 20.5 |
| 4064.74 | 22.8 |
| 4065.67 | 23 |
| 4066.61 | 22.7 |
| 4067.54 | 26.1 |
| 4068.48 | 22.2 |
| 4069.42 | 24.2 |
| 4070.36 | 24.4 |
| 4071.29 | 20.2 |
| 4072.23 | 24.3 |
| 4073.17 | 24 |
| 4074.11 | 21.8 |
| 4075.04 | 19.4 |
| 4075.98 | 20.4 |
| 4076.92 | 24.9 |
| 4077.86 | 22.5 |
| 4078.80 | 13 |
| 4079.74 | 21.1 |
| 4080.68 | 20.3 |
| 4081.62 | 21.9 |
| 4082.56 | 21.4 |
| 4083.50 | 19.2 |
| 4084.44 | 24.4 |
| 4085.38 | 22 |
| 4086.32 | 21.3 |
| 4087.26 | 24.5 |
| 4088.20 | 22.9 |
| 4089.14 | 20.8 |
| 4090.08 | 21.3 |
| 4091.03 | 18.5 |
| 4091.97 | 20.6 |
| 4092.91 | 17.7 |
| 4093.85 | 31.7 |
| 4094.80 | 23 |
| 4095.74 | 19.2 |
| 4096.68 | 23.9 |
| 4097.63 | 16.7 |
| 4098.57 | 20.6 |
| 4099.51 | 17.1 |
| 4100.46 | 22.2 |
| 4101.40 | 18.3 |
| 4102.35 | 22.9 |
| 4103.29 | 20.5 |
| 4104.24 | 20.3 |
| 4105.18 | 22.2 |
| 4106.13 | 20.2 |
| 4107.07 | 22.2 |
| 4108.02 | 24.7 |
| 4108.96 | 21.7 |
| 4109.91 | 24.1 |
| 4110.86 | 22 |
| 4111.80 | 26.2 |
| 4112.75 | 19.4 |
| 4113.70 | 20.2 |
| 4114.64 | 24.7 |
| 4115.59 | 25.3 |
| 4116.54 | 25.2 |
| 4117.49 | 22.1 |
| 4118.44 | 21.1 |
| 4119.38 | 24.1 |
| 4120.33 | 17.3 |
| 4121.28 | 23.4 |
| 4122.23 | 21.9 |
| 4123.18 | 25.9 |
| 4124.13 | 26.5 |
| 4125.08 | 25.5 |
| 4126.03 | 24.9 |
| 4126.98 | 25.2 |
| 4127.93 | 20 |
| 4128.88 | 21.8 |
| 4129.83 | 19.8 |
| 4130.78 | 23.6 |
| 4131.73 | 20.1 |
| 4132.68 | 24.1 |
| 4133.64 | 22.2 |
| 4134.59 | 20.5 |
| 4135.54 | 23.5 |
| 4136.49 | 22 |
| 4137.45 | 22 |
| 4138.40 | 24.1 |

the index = 1.4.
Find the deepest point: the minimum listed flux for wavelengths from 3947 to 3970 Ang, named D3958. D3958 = 9.54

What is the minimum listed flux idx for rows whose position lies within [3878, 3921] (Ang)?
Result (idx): -1.79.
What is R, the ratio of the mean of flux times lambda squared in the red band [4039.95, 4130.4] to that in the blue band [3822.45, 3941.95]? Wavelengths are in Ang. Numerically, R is 1.41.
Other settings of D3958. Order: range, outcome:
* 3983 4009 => 18.6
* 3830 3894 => 9.38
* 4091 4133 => 16.7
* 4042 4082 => 13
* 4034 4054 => 15.4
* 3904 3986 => 0.172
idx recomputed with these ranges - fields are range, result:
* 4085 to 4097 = 17.7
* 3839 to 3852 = 14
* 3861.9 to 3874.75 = 13.2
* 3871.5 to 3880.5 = 13.9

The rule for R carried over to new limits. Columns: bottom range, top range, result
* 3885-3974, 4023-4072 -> 1.35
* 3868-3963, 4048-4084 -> 1.31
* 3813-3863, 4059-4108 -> 1.45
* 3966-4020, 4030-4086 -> 1.05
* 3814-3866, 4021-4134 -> 1.47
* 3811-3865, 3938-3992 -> 1.16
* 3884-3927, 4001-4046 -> 1.32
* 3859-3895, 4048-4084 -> 1.35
